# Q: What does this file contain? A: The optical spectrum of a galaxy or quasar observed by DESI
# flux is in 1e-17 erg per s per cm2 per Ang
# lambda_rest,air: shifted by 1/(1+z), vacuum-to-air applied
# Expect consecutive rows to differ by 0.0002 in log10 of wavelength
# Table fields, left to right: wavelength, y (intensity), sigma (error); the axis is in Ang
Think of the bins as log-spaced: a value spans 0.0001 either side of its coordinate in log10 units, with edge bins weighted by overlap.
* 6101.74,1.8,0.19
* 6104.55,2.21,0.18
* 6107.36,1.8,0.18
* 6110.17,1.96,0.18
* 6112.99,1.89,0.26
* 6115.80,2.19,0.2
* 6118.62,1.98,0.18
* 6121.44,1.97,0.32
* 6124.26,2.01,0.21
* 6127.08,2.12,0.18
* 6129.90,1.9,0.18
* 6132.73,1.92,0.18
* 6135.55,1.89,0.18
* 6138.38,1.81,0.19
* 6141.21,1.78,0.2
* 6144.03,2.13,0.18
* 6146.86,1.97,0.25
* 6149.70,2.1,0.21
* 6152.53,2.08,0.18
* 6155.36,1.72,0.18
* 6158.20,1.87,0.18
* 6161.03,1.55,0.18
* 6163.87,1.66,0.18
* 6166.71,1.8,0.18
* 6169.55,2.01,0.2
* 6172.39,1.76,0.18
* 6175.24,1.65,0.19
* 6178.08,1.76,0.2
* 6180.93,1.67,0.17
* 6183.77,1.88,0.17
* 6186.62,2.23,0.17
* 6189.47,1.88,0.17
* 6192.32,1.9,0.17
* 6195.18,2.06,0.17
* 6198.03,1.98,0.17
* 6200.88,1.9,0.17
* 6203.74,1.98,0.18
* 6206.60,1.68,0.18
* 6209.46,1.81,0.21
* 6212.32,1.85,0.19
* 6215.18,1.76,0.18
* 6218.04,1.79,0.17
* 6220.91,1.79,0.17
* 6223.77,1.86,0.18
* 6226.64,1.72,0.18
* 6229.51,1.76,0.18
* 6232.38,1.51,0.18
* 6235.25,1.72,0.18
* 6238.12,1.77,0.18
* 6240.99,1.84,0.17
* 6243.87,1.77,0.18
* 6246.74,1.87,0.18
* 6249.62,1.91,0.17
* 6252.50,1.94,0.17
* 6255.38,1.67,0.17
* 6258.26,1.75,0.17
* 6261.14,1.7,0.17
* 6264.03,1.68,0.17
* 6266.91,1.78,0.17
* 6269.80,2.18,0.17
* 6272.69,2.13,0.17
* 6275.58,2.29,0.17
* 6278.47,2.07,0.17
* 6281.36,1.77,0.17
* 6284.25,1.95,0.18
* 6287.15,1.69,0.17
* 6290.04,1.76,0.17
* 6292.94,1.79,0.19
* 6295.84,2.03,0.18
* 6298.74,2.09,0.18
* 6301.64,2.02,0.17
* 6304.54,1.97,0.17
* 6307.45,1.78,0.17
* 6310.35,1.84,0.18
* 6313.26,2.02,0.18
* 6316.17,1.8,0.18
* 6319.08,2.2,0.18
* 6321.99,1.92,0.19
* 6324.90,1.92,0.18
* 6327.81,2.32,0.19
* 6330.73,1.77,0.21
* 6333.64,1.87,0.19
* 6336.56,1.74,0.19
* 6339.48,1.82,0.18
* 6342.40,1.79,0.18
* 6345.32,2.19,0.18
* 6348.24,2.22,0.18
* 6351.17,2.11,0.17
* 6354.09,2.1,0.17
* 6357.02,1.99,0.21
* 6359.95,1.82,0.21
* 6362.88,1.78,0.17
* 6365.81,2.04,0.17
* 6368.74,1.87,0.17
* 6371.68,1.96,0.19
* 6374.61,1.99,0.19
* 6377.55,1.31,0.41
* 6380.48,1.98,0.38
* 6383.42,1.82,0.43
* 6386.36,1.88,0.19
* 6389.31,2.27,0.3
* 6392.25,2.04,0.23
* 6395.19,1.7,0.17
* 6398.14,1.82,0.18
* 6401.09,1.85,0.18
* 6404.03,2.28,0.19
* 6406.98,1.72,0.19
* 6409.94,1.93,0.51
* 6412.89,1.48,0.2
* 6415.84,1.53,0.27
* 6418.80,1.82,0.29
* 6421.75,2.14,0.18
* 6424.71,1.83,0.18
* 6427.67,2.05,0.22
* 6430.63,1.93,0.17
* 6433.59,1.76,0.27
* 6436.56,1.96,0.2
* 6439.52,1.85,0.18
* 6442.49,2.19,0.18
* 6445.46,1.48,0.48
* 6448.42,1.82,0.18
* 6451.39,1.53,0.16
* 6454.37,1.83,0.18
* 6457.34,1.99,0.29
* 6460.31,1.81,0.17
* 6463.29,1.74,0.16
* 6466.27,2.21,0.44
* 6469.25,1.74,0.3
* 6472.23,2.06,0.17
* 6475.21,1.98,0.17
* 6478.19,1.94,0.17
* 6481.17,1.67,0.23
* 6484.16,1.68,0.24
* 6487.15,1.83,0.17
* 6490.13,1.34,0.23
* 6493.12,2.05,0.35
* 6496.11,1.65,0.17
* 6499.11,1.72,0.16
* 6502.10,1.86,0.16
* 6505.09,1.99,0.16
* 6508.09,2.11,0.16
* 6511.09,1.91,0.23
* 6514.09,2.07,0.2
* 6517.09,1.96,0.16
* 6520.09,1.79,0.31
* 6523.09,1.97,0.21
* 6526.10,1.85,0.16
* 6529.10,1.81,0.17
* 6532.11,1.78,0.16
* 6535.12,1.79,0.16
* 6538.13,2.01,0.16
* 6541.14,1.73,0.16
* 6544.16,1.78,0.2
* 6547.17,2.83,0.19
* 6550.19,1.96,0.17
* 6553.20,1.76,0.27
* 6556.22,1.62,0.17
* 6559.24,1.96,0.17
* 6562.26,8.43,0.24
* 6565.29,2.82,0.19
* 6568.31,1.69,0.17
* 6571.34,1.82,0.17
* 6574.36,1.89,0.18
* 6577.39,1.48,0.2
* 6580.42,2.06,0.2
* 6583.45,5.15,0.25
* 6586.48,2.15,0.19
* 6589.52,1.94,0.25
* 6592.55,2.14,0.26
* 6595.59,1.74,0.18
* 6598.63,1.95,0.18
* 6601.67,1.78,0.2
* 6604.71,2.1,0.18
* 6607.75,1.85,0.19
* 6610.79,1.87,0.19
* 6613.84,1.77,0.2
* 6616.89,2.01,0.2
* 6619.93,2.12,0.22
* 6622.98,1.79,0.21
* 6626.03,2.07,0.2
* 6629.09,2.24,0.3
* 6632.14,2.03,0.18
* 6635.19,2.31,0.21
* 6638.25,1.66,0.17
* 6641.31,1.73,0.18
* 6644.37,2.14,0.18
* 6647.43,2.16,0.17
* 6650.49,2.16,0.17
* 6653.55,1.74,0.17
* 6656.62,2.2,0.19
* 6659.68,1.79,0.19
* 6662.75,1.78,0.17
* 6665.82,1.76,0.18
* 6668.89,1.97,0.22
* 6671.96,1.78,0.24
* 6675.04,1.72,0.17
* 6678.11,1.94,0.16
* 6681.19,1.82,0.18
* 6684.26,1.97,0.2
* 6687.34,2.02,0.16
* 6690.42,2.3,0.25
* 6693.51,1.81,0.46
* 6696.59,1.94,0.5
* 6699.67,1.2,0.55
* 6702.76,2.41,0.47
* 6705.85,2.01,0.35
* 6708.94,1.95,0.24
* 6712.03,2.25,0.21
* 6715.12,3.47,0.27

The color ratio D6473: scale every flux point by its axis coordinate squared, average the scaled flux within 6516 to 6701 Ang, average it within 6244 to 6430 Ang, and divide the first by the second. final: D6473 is 1.19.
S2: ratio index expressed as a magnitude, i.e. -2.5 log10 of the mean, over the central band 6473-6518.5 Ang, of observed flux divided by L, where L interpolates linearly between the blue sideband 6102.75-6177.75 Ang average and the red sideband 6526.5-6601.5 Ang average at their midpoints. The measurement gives 0.22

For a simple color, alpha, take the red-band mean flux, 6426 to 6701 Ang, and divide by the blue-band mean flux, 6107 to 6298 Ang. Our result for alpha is 1.08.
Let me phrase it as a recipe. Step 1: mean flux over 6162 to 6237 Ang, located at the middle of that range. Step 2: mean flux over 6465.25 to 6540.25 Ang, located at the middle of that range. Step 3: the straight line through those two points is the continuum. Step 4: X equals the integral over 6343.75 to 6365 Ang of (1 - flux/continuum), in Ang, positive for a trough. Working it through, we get -2.1 Ang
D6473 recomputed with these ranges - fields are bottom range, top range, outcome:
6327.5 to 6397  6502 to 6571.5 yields 1.23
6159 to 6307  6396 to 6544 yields 1.08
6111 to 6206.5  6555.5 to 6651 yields 1.37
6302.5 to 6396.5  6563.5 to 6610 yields 1.23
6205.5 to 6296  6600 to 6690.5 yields 1.20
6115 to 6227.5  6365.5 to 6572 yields 1.16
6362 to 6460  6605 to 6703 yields 1.12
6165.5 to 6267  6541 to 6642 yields 1.39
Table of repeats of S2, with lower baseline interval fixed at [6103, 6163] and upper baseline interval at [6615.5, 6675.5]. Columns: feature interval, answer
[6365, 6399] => 0.04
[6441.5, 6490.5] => 0.08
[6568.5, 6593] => -0.18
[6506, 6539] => 0.02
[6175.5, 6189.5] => 0.04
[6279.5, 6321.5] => 0.02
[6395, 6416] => 0.08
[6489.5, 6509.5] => 0.07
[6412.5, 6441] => 0.06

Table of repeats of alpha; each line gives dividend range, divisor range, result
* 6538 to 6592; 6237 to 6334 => 1.32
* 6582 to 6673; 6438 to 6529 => 1.11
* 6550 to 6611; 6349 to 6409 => 1.25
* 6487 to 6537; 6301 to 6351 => 0.95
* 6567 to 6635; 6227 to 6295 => 1.13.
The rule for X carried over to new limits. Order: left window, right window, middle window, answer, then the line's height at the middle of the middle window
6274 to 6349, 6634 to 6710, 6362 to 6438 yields 2.6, 1.94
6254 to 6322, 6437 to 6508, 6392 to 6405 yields -0.4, 1.86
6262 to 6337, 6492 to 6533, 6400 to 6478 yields 1.7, 1.91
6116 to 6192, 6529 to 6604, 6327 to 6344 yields 1.7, 2.09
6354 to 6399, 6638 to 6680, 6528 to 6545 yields 0.7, 1.9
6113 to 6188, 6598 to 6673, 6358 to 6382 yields 1.0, 1.92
